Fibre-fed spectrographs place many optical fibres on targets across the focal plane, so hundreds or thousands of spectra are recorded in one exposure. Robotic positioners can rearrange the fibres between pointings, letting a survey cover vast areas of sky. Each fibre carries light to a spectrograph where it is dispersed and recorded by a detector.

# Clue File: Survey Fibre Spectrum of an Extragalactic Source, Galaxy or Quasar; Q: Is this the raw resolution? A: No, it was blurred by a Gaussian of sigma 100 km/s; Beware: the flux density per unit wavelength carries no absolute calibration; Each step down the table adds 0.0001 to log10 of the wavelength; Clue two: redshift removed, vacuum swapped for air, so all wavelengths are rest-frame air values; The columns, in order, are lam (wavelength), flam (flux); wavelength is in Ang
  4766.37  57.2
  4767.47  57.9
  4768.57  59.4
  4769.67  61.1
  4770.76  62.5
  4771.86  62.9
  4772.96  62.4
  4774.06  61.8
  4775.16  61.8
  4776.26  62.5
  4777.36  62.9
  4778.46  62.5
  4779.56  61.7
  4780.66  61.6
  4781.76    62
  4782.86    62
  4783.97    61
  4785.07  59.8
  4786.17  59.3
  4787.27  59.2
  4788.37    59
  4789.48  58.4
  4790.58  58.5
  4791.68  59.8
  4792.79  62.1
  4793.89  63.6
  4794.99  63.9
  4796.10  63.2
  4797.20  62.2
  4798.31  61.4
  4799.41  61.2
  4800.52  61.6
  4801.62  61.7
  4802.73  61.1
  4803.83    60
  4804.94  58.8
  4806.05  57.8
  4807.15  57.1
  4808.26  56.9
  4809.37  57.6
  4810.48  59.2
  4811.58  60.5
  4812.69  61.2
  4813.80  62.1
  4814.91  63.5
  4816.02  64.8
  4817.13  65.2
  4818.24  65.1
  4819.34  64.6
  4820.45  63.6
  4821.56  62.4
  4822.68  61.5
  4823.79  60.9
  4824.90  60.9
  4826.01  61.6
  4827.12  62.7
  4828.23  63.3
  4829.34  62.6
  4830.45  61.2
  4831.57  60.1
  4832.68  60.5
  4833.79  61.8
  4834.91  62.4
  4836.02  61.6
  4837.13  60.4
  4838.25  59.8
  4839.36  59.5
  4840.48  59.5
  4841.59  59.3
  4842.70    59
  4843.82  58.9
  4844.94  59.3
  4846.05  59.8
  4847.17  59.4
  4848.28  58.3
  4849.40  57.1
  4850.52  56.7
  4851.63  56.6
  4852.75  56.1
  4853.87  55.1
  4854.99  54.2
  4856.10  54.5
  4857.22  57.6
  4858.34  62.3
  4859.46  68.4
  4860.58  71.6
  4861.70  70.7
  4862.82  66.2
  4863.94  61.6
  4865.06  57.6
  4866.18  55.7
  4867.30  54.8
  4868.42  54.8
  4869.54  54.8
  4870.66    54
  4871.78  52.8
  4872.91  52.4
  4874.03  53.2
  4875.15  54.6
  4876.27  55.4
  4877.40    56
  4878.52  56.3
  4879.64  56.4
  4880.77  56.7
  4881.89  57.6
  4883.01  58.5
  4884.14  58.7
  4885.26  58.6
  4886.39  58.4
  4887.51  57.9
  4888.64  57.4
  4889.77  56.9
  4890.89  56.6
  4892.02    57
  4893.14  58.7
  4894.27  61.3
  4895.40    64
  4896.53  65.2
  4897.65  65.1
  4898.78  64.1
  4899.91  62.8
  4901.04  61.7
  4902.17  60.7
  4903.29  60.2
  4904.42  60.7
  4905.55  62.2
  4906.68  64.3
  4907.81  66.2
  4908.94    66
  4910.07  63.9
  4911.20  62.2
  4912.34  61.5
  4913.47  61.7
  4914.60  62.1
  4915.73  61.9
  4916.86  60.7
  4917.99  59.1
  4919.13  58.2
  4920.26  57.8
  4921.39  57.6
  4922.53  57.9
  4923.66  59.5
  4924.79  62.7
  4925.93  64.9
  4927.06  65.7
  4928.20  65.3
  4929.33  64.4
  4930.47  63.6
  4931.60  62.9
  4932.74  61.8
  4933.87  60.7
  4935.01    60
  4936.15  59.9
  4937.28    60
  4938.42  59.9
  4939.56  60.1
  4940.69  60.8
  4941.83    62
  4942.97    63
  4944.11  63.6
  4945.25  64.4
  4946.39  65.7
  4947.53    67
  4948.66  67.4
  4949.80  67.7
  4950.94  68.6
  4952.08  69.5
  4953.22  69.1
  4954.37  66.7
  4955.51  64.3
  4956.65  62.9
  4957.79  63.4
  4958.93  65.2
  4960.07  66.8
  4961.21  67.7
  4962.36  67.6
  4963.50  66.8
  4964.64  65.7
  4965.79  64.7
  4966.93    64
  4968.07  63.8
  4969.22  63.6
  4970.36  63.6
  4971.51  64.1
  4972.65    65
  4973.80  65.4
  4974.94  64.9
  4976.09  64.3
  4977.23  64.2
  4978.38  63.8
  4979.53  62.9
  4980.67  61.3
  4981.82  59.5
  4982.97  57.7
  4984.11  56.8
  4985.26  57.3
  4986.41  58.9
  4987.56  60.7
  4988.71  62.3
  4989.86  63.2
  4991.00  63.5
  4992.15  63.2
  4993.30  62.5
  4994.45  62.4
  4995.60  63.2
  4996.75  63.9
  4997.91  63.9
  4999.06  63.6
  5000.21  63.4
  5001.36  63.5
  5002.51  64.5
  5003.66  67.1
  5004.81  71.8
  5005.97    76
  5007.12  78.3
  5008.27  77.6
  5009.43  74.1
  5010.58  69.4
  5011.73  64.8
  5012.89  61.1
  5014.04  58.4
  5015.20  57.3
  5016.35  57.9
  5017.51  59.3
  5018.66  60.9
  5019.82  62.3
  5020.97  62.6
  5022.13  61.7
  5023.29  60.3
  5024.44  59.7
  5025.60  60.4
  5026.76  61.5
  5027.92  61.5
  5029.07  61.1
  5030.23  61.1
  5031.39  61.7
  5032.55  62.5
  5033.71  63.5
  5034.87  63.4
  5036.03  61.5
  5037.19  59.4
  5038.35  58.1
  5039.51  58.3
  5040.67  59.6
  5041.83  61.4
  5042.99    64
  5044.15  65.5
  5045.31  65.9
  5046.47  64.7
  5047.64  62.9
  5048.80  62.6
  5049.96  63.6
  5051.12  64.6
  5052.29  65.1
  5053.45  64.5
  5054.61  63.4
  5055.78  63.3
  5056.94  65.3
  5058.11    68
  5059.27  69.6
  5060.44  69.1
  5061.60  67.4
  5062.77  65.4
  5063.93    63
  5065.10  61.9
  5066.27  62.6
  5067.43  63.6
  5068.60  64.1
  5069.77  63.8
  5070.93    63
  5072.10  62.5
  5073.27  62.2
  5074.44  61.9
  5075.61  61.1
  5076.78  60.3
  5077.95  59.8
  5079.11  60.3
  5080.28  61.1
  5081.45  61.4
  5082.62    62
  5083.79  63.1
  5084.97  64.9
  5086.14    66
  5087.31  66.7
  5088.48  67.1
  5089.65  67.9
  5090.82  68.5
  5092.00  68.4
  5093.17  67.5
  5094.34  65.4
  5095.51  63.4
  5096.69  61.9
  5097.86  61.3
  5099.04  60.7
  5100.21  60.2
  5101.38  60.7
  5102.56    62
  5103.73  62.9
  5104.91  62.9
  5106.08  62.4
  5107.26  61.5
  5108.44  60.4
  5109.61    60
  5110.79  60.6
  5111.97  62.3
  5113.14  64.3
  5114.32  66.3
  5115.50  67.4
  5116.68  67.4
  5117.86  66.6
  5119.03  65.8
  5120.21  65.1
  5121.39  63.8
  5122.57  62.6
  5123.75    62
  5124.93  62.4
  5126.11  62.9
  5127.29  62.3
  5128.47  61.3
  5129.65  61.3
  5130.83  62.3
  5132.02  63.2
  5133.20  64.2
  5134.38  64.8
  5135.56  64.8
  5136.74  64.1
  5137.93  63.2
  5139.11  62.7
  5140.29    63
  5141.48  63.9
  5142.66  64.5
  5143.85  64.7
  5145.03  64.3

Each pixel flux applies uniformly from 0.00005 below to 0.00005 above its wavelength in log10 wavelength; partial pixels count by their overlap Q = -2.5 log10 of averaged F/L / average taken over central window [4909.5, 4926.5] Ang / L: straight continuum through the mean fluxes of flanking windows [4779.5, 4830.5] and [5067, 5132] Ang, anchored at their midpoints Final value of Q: 0.02 mag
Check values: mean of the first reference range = 61.3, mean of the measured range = 60.8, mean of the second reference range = 63.3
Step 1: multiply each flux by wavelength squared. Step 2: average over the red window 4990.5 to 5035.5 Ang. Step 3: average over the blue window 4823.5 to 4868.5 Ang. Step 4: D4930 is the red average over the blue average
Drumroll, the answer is 1.14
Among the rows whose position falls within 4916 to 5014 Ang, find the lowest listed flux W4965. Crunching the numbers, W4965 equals 56.8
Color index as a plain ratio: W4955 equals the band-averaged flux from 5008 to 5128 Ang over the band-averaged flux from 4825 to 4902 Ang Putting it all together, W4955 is 1.1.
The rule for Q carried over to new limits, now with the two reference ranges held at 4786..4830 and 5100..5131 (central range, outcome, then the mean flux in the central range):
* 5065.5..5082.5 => 0.01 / 62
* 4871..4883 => 0.12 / 55.3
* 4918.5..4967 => -0.03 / 63.7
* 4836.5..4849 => 0.04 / 59.4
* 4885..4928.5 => 0.01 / 61.2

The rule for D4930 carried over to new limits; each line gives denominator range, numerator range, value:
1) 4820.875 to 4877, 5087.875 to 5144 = 1.19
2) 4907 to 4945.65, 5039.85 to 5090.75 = 1.09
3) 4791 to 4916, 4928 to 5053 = 1.12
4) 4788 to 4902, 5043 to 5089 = 1.17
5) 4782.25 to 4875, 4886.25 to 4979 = 1.09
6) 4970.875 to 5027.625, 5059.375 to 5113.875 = 1.03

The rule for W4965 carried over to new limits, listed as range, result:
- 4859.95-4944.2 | 52.4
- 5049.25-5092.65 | 59.8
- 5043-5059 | 62.6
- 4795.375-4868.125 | 54.2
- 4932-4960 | 59.9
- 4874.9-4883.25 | 54.6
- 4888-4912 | 56.6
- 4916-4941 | 57.6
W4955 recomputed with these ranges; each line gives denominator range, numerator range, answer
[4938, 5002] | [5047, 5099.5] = 1.00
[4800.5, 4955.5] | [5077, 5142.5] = 1.04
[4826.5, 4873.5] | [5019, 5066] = 1.06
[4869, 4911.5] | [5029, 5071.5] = 1.07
